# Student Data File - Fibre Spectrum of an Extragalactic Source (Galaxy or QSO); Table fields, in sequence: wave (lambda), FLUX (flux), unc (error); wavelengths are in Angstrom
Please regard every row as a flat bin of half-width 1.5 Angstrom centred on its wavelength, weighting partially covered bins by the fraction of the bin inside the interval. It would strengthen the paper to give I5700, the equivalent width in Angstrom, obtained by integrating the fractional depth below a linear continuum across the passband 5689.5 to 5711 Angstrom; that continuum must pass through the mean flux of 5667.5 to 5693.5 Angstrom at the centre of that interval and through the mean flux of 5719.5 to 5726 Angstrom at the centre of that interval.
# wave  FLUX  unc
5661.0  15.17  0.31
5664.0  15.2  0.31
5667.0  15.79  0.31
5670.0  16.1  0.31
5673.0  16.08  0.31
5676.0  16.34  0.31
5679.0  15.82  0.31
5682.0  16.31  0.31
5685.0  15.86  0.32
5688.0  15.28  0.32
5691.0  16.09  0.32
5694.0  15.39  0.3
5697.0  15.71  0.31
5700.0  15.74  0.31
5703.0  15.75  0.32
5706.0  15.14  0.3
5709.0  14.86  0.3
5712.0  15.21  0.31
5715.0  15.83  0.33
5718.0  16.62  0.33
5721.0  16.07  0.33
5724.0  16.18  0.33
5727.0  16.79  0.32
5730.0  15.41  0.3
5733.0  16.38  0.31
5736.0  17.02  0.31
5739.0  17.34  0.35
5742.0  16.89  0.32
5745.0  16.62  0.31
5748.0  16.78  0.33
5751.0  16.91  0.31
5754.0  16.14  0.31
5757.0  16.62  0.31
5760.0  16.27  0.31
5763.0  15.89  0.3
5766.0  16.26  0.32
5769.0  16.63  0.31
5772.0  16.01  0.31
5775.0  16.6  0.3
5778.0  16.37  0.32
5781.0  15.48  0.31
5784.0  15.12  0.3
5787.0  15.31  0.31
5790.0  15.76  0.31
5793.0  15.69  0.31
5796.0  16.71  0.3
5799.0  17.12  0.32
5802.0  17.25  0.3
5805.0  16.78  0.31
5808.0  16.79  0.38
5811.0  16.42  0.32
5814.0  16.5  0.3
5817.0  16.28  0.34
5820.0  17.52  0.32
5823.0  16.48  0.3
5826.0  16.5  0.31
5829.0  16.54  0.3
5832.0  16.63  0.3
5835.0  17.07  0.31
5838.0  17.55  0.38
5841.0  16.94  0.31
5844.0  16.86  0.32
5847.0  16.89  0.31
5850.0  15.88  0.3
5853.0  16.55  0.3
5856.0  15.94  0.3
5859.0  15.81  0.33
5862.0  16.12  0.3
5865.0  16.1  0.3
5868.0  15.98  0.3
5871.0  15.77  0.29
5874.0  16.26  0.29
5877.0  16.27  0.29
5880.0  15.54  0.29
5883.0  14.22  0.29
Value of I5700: 0.7 Angstrom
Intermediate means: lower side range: 16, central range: 15.5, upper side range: 16.2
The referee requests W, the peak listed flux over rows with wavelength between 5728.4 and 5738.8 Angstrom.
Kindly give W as 17.02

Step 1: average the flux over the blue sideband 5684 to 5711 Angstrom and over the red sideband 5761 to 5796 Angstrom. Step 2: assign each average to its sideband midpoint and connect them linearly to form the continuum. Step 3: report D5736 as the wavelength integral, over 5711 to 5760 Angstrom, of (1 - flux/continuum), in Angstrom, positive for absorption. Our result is -2.20 Angstrom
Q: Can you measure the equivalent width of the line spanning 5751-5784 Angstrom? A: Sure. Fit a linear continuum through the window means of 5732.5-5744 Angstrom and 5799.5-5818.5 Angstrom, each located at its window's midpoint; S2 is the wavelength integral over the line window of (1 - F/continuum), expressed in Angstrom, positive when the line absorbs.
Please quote 1.24 Angstrom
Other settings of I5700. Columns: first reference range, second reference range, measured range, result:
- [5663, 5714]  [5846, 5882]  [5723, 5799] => -2.22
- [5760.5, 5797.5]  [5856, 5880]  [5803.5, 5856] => -2.28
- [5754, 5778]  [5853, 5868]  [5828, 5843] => -0.78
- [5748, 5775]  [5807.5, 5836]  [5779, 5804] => 0.67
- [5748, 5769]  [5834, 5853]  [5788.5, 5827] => 0.12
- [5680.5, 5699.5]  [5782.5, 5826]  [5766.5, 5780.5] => -0.07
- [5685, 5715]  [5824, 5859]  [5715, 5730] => -0.55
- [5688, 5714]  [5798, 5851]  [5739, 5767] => -0.89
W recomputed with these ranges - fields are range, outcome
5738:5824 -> 17.52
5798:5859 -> 17.55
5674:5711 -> 16.34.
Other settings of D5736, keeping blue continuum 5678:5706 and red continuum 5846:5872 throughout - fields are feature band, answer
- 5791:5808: -0.8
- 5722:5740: -0.8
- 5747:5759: -0.5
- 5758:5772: -0.3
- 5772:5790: 0.2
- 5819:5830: -0.5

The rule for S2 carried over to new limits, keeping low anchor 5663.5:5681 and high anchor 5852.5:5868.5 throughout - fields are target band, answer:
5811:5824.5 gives -0.5 Angstrom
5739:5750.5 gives -0.6 Angstrom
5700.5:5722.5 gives 0.4 Angstrom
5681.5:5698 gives 0.2 Angstrom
